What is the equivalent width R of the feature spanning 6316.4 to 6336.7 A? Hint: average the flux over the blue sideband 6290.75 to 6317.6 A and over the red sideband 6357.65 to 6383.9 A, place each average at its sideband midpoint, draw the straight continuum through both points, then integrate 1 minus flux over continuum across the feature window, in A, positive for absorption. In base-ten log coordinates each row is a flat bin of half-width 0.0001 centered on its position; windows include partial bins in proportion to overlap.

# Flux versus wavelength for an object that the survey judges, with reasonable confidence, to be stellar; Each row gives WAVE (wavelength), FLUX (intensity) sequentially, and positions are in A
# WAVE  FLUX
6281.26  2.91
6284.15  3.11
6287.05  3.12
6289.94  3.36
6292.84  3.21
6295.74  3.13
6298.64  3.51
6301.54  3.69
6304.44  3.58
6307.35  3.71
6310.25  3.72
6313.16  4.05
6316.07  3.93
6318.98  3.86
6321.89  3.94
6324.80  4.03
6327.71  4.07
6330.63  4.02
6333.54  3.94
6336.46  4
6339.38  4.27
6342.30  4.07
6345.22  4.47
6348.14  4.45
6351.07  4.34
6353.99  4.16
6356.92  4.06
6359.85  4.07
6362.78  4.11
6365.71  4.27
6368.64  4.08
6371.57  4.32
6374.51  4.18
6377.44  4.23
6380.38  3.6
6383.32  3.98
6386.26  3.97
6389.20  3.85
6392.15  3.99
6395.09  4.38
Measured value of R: -1.10 A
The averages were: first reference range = 3.61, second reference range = 4.1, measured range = 3.98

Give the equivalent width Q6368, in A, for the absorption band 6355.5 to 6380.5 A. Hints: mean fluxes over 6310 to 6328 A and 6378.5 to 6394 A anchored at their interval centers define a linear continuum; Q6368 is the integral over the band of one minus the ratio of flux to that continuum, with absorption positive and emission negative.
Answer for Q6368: -1.4 A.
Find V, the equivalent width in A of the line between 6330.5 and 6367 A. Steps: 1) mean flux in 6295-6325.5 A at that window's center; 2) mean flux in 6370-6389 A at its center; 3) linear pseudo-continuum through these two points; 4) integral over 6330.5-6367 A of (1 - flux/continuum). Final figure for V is -2.5 A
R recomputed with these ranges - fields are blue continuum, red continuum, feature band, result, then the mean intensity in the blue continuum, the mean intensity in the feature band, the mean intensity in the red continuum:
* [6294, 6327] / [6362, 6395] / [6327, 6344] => -0.90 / 3.74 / 4.07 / 4.07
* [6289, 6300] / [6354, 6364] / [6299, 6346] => -3.89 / 3.3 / 3.94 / 4.09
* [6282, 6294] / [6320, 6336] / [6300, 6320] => -0.87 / 3.18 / 3.79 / 4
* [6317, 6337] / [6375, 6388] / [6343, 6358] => -1.20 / 3.98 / 4.29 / 3.96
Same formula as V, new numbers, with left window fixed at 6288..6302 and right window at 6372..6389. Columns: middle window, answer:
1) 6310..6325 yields -1.7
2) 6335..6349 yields -2.0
